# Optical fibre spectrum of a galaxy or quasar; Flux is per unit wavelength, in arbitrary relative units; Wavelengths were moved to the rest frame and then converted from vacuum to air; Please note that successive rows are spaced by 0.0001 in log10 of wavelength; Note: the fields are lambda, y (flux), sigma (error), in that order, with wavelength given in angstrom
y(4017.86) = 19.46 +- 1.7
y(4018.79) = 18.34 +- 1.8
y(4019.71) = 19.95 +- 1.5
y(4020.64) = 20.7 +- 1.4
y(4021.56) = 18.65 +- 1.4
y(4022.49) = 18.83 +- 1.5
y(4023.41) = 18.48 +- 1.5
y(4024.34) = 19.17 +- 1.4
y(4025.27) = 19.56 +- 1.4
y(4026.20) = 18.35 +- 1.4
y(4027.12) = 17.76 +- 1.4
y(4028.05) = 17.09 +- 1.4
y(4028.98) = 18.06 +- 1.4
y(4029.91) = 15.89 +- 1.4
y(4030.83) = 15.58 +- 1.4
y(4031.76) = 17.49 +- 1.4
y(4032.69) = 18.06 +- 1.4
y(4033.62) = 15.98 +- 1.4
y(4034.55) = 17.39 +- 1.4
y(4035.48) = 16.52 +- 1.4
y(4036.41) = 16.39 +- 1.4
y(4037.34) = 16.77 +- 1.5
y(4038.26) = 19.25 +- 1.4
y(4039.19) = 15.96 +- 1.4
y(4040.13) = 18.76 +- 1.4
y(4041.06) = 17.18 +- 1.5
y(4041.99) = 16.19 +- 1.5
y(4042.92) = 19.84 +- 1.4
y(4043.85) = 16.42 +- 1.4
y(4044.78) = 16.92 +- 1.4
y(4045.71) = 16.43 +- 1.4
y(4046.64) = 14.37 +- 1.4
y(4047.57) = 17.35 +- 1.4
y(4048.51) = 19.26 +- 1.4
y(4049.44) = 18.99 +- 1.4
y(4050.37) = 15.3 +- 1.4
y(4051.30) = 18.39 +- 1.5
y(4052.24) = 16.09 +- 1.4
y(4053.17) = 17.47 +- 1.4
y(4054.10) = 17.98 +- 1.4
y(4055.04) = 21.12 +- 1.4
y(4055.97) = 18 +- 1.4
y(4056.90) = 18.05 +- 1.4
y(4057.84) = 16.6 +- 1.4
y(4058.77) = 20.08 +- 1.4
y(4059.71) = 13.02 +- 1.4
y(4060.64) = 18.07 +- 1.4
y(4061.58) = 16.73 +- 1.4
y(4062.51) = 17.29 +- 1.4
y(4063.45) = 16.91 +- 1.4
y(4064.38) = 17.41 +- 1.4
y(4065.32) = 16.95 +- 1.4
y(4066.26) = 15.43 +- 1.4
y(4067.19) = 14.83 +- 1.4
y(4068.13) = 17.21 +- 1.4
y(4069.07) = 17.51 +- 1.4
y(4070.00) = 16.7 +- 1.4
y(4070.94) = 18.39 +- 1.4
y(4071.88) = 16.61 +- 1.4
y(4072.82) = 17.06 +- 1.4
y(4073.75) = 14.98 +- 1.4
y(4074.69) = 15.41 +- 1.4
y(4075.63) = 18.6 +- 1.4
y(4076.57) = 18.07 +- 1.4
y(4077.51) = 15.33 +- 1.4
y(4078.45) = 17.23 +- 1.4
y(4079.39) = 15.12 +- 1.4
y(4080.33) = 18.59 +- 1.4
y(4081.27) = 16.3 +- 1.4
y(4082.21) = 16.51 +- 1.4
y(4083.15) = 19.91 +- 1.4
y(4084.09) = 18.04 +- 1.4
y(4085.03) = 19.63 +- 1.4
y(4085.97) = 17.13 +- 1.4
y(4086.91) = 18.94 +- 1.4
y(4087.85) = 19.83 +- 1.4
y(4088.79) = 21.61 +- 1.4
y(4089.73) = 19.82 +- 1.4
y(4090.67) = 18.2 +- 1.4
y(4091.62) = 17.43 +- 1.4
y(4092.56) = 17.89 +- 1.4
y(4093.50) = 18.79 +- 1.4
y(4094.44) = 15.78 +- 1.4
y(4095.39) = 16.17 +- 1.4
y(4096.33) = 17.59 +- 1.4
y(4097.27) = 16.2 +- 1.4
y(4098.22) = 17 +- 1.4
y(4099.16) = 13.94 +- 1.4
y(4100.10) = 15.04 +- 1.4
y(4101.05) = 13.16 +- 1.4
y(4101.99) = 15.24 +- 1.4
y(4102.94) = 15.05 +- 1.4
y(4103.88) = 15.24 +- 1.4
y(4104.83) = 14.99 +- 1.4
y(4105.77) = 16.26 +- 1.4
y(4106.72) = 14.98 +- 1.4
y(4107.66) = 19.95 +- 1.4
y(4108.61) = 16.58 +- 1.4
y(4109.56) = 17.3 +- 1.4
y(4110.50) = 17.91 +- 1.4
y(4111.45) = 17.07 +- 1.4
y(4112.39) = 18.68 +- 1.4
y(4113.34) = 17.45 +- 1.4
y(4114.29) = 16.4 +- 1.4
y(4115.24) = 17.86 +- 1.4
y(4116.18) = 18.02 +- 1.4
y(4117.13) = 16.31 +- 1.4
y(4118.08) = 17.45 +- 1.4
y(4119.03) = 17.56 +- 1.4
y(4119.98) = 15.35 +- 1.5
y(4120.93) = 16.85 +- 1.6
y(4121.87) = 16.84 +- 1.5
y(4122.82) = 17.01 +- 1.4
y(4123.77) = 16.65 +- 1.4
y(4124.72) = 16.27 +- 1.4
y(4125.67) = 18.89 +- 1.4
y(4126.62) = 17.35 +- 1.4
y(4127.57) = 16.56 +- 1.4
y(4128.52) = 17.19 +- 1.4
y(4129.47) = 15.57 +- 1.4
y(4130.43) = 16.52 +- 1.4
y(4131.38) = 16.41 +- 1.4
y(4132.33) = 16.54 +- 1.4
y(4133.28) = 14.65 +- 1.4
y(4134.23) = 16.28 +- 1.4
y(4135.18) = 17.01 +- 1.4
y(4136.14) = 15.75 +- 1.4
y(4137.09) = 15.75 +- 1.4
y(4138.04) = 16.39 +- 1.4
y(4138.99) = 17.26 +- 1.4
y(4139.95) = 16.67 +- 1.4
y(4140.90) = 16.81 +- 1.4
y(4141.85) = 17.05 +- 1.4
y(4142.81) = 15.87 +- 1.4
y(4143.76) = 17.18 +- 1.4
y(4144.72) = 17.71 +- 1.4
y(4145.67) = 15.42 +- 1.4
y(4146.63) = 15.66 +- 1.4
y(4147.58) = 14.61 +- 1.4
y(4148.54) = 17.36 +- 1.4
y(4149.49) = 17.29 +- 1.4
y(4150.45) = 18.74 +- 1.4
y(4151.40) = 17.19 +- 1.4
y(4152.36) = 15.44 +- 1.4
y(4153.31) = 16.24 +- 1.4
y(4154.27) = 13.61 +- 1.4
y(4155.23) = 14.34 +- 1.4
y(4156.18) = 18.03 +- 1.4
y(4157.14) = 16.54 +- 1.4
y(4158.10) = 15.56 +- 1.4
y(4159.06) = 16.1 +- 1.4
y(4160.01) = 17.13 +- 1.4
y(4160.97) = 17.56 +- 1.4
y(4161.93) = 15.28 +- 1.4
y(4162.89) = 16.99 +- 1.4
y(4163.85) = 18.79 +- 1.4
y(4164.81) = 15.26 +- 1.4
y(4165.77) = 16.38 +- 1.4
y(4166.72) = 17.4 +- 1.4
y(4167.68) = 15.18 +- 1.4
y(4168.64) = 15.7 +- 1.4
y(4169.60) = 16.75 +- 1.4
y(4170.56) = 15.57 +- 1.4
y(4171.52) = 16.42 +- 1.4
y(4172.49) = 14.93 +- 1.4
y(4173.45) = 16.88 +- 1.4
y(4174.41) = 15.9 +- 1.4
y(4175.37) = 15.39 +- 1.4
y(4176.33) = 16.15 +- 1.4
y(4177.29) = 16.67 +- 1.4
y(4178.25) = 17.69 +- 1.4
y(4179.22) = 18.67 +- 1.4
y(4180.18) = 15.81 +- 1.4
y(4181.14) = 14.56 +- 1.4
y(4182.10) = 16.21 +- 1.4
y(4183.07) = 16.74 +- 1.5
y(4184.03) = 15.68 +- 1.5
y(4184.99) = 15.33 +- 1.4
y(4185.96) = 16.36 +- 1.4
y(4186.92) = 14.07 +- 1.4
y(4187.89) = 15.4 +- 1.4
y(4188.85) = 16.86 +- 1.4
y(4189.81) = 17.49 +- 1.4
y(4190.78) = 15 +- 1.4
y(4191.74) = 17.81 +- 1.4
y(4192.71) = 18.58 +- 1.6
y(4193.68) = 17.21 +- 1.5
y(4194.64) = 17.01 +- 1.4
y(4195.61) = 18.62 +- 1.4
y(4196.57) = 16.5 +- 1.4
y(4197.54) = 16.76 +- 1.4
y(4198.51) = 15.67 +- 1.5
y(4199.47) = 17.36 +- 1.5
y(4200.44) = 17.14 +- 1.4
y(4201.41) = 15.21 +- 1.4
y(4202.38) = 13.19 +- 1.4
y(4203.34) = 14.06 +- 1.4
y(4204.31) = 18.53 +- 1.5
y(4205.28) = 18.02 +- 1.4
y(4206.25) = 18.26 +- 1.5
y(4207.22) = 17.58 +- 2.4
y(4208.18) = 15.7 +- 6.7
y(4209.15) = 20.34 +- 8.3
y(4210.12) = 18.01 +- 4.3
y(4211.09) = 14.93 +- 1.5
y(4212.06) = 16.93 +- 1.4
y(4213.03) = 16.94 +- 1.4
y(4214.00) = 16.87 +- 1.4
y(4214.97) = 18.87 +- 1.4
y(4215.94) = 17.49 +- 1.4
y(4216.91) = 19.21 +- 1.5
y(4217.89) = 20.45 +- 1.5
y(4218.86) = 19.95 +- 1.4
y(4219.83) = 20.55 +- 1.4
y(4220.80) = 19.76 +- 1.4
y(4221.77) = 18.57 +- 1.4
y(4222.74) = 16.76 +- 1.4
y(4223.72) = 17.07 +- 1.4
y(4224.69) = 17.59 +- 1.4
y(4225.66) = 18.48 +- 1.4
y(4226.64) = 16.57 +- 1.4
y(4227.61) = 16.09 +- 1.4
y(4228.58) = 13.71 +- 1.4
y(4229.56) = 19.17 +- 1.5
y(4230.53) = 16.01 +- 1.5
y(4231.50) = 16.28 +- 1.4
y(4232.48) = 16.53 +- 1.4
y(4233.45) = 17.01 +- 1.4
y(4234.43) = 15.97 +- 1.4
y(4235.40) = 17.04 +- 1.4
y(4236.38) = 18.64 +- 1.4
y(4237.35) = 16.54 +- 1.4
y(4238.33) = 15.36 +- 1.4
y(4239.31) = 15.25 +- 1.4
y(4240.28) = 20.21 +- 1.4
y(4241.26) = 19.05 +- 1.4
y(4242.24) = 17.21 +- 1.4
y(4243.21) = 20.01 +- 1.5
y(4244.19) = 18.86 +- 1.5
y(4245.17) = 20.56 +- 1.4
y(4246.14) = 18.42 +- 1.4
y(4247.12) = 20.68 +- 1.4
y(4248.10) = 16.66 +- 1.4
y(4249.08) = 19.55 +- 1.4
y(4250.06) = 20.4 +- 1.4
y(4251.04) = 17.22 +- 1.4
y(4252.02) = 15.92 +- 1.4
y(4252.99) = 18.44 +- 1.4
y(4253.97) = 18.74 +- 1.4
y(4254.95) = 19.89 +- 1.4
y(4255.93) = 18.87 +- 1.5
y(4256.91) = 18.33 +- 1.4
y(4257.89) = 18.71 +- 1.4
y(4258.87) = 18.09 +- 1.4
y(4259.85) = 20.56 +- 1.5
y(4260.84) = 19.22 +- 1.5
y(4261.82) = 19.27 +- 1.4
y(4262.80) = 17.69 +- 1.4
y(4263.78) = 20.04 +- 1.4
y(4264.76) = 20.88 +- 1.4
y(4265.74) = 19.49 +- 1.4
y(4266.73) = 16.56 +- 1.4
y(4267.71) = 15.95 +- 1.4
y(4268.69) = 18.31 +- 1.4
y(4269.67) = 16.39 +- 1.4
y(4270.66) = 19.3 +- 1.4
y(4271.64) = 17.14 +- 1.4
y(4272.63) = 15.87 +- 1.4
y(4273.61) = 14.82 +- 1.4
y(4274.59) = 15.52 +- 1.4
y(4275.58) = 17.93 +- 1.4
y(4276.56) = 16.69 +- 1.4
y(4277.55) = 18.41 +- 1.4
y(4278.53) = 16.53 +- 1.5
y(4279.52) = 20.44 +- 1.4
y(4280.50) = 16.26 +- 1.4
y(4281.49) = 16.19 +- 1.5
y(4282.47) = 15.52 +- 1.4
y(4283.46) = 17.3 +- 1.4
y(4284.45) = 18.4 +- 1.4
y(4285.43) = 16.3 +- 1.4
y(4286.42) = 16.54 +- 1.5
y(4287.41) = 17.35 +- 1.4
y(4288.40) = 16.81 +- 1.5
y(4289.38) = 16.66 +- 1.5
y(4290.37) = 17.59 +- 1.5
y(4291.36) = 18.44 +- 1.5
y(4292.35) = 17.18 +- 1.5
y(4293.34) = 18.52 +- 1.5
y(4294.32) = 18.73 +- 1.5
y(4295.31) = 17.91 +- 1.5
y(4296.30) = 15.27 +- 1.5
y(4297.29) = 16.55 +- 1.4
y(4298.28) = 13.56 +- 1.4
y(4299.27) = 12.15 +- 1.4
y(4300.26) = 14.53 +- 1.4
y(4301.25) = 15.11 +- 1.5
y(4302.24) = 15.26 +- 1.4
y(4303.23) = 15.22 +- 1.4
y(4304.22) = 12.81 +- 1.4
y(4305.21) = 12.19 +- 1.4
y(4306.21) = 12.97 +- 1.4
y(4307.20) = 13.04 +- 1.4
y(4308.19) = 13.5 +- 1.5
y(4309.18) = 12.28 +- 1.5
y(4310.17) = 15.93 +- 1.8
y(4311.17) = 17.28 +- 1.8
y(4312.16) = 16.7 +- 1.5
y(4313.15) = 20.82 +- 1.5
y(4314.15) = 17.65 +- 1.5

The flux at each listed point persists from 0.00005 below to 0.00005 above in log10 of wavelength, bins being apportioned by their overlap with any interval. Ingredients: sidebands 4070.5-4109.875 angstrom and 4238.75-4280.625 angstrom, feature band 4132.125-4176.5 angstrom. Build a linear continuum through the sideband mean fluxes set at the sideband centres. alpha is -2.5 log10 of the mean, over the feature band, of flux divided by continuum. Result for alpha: 0.076 mag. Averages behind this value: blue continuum 17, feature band 16.3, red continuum 18.3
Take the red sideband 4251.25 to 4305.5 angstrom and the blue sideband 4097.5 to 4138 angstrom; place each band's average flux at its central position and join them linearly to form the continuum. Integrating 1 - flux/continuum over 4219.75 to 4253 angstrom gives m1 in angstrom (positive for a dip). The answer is -1.5 angstrom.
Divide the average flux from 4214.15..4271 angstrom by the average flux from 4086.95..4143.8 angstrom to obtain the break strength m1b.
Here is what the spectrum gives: 1.08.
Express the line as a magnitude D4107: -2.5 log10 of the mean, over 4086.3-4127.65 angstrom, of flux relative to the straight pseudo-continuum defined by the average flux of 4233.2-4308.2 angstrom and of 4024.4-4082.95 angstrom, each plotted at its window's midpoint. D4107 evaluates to 0.01 mag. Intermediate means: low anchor 17.2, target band 17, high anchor 17.2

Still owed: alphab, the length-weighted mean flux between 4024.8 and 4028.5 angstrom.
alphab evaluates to 18.2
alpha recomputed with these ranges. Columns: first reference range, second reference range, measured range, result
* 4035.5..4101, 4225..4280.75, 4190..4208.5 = 0.06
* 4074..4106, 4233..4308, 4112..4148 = 0.03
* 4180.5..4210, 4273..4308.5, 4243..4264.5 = -0.16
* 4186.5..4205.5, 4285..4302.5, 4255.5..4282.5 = -0.09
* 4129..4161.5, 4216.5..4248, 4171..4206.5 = 0.05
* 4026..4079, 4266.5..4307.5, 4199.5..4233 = -0.05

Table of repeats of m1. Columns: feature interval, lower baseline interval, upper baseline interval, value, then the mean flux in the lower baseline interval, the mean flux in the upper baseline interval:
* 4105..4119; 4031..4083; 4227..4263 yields 0.1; 17.1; 18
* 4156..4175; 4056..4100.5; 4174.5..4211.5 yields 0.4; 17.2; 16.6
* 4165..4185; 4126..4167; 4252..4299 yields 0.6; 16.5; 17.6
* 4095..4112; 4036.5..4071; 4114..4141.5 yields 0.8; 17.3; 16.7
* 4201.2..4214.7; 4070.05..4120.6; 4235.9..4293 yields 0.6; 17.1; 17.9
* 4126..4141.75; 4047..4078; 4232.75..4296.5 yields 0.9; 17.2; 17.8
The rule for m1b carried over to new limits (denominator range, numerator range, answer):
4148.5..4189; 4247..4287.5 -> 1.10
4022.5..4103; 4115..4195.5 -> 0.95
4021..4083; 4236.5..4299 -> 1.03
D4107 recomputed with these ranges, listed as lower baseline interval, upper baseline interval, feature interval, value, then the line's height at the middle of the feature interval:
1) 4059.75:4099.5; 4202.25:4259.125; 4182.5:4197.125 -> 0.07 mag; 17.7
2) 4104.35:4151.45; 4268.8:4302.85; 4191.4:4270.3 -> -0.07 mag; 16.7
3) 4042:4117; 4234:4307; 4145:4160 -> 0.07 mag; 17.2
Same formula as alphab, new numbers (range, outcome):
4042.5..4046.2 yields 17.4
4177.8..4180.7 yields 17.3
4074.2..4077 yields 17.3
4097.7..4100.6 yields 15.3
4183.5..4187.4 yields 15.4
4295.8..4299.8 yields 14.4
